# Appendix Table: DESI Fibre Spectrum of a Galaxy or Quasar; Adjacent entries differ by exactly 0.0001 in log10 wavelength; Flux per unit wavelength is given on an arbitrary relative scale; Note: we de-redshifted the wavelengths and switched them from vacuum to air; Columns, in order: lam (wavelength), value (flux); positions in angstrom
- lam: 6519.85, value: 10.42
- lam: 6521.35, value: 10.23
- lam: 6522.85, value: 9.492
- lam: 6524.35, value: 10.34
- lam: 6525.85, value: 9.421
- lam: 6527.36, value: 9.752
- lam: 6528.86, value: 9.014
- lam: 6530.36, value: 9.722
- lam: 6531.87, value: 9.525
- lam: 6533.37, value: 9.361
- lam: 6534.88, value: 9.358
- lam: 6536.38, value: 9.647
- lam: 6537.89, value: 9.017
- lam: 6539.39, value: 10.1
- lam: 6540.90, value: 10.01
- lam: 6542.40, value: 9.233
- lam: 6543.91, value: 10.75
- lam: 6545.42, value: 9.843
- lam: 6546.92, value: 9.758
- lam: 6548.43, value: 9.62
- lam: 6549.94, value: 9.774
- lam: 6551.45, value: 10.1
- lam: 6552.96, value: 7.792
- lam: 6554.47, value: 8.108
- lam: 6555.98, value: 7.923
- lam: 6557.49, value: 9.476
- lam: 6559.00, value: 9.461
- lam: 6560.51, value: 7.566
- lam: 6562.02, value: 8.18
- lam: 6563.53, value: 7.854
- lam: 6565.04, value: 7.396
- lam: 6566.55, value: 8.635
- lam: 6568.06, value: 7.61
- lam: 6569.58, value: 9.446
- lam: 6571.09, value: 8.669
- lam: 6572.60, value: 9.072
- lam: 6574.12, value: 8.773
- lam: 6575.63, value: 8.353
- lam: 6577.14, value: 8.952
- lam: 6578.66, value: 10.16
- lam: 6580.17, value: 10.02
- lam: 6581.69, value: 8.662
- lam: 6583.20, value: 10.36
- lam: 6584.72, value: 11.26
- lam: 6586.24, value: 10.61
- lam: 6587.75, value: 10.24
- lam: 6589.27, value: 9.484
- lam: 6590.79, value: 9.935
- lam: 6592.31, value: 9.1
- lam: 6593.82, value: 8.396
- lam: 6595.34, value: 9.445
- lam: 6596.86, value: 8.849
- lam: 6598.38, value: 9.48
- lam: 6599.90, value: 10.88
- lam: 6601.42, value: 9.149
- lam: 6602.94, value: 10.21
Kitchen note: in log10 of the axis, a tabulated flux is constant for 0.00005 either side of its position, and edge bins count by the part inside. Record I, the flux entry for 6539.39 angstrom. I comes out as 10.1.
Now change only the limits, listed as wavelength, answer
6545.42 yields 9.843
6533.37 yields 9.361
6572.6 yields 9.072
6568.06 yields 7.61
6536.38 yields 9.647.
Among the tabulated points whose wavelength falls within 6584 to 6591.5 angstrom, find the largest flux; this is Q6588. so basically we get 11.26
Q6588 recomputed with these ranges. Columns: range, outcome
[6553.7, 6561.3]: 9.476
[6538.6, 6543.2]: 10.1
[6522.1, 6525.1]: 10.34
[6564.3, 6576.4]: 9.446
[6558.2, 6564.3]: 9.461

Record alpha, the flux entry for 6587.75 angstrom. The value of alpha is 10.24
